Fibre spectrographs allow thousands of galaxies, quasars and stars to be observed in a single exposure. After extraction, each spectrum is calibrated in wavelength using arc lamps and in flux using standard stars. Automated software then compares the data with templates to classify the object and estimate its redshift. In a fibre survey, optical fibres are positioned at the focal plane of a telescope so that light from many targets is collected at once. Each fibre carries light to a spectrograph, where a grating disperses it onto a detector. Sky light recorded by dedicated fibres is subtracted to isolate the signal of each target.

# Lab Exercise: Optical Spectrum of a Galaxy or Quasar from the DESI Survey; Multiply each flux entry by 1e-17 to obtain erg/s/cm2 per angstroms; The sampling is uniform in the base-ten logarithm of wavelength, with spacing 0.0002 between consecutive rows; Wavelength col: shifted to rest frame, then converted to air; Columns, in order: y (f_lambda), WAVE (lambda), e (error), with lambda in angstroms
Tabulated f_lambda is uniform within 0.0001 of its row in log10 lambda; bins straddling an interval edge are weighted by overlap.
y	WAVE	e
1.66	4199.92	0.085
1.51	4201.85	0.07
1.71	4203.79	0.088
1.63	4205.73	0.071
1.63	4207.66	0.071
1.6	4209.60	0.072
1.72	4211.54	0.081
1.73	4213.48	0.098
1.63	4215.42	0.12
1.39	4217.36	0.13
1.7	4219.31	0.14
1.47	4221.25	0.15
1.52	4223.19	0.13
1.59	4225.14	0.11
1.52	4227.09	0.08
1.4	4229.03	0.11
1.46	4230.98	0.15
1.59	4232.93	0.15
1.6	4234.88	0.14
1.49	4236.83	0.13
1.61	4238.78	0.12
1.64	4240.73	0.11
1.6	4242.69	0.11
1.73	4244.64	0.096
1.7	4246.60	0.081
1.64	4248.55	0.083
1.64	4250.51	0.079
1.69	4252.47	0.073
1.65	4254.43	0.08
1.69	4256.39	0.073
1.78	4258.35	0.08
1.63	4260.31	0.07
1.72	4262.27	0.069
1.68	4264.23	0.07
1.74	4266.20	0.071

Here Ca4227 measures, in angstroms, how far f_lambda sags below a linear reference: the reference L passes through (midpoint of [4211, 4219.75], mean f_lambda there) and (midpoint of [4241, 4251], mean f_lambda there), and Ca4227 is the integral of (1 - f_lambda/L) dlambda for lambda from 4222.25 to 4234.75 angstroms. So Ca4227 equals 0.9 angstroms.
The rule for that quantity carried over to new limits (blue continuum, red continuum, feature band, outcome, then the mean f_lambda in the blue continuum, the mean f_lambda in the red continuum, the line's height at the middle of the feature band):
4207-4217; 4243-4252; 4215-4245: 1.91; 1.65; 1.67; 1.66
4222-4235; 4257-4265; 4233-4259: -0.45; 1.52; 1.7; 1.62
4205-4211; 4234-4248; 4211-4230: 0.74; 1.63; 1.63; 1.63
